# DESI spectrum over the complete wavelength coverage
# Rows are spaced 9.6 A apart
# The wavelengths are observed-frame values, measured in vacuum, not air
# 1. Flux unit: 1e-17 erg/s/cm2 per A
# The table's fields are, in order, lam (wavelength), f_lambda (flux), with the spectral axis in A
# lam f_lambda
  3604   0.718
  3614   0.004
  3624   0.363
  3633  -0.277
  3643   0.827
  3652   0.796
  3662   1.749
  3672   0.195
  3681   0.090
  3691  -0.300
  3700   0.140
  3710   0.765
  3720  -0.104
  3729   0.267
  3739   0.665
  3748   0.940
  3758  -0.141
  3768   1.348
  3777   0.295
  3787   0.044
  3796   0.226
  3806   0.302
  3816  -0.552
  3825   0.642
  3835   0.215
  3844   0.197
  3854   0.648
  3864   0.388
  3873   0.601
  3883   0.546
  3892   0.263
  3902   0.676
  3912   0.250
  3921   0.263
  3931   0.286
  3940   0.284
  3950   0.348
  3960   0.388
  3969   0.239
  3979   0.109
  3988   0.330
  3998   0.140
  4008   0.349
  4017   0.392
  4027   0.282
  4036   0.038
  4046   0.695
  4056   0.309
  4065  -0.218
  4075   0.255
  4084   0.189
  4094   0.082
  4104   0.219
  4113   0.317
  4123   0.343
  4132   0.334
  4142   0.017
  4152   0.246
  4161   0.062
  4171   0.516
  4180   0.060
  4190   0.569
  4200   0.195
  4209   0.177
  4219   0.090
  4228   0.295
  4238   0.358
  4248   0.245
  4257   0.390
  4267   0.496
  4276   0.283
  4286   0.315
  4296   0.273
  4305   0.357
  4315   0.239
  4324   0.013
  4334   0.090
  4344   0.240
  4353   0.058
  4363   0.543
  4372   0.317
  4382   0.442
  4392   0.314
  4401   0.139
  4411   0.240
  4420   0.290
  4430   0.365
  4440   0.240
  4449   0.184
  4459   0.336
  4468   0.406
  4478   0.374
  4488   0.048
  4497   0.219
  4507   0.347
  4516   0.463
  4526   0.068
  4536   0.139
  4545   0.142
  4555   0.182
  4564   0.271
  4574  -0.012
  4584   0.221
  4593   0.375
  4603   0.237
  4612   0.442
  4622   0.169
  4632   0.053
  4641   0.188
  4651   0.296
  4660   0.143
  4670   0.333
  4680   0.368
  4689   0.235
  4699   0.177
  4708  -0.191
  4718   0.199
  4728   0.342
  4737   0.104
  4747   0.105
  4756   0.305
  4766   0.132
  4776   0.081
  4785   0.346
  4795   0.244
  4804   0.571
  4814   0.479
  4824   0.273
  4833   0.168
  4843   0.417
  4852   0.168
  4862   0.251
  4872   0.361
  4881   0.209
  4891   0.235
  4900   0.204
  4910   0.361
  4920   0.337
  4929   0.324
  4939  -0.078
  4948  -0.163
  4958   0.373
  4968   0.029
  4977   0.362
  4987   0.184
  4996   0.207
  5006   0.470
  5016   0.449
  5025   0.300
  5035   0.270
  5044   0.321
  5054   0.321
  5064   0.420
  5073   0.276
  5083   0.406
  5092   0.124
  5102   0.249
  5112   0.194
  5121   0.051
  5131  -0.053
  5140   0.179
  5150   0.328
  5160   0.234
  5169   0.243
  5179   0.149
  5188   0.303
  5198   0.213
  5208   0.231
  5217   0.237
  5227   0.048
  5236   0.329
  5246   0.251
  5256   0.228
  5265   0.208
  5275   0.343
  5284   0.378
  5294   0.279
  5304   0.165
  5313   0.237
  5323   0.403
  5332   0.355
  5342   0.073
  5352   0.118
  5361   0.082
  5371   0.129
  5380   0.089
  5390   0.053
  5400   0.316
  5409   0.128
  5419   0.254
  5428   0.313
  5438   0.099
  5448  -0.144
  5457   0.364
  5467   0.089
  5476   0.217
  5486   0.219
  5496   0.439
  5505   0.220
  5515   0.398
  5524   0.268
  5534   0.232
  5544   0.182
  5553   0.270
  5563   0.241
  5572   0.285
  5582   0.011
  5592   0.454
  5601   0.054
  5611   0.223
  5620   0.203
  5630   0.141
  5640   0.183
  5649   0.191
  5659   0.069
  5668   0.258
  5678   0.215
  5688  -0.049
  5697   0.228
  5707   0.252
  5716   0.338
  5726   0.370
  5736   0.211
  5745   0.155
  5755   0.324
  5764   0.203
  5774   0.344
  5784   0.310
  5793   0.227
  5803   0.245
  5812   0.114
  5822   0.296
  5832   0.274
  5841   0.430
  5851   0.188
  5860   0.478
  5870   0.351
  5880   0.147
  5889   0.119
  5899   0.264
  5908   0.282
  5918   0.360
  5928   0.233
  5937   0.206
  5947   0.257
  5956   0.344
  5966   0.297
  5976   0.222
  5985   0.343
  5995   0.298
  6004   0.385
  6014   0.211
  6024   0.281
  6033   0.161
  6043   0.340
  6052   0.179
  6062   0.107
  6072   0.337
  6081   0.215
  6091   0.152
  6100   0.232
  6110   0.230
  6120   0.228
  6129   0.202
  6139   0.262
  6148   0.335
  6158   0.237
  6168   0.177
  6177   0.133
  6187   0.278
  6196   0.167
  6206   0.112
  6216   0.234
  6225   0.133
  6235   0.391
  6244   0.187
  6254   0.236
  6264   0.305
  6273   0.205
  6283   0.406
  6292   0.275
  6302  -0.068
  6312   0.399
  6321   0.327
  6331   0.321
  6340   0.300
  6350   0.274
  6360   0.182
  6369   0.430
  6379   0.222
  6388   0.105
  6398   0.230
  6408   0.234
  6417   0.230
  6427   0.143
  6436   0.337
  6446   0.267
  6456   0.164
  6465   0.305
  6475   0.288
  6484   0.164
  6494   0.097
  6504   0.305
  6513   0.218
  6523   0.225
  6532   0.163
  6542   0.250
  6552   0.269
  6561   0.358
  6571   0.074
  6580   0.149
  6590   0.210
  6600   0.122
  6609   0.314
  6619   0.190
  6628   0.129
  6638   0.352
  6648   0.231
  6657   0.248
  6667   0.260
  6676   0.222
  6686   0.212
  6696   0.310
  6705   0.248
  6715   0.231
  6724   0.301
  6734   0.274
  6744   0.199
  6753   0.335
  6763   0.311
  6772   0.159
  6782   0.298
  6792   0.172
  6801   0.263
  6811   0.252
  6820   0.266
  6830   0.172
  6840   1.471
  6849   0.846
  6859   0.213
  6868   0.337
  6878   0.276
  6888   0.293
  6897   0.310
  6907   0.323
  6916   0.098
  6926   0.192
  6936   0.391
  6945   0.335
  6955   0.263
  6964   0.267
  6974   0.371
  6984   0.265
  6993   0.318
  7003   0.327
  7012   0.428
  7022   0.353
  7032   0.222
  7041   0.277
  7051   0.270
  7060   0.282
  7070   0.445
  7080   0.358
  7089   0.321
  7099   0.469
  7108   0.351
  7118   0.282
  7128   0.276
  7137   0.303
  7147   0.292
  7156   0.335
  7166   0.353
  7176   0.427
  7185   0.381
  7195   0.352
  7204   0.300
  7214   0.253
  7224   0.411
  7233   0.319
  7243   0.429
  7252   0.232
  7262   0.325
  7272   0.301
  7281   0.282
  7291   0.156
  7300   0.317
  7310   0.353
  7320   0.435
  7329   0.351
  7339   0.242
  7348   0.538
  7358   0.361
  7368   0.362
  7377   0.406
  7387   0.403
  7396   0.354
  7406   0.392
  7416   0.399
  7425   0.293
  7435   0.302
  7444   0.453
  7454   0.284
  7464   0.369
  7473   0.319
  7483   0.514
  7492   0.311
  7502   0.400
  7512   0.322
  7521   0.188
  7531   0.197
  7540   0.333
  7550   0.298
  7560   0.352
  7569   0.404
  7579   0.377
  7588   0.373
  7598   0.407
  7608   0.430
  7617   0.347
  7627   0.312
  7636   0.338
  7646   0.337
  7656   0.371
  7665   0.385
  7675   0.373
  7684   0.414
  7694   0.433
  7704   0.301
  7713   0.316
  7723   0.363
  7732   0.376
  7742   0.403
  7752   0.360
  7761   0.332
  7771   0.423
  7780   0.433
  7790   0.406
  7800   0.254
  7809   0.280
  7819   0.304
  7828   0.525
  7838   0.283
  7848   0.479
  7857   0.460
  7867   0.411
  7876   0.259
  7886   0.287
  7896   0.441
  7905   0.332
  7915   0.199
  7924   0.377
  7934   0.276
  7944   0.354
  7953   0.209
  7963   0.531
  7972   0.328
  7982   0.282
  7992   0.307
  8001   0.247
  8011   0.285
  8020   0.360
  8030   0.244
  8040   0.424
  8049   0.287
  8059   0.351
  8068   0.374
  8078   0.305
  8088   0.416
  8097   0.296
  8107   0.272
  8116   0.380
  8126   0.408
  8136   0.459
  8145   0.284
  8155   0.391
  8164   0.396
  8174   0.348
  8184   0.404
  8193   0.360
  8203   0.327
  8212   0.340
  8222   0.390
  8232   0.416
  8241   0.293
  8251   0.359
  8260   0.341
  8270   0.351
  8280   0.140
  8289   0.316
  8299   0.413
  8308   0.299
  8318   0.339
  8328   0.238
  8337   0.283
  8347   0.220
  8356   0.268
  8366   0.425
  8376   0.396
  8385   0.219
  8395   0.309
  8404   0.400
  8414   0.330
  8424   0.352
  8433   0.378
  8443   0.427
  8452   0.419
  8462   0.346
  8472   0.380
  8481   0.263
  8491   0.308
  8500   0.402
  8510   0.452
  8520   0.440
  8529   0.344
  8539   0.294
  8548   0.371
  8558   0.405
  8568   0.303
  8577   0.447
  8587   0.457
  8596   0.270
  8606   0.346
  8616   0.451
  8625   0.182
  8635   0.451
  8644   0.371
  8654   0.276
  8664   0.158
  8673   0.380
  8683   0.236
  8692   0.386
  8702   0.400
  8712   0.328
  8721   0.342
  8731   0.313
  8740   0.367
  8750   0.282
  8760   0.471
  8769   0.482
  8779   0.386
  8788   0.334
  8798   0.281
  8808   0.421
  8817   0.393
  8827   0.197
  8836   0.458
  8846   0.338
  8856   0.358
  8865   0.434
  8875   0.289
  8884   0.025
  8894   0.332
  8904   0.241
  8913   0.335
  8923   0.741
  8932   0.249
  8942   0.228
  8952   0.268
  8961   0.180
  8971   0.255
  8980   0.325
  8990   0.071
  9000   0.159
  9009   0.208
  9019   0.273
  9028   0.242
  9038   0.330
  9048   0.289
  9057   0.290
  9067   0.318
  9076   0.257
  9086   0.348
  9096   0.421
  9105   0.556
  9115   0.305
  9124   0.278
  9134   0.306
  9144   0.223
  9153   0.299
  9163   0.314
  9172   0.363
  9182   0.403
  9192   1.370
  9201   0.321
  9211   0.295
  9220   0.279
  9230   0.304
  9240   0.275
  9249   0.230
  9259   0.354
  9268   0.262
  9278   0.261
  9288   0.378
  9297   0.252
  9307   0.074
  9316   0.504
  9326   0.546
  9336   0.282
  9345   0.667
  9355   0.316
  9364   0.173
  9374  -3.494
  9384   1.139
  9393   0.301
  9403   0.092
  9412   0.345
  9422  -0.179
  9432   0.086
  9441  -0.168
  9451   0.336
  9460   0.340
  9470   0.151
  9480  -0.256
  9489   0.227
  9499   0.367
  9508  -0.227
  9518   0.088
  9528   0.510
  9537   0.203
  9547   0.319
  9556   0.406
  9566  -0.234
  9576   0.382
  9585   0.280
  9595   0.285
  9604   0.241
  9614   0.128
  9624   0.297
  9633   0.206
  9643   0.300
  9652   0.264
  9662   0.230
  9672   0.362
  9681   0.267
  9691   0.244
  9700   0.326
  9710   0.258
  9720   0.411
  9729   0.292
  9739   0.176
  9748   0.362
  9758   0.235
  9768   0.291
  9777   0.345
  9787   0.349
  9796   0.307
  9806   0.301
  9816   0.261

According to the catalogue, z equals 0.835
